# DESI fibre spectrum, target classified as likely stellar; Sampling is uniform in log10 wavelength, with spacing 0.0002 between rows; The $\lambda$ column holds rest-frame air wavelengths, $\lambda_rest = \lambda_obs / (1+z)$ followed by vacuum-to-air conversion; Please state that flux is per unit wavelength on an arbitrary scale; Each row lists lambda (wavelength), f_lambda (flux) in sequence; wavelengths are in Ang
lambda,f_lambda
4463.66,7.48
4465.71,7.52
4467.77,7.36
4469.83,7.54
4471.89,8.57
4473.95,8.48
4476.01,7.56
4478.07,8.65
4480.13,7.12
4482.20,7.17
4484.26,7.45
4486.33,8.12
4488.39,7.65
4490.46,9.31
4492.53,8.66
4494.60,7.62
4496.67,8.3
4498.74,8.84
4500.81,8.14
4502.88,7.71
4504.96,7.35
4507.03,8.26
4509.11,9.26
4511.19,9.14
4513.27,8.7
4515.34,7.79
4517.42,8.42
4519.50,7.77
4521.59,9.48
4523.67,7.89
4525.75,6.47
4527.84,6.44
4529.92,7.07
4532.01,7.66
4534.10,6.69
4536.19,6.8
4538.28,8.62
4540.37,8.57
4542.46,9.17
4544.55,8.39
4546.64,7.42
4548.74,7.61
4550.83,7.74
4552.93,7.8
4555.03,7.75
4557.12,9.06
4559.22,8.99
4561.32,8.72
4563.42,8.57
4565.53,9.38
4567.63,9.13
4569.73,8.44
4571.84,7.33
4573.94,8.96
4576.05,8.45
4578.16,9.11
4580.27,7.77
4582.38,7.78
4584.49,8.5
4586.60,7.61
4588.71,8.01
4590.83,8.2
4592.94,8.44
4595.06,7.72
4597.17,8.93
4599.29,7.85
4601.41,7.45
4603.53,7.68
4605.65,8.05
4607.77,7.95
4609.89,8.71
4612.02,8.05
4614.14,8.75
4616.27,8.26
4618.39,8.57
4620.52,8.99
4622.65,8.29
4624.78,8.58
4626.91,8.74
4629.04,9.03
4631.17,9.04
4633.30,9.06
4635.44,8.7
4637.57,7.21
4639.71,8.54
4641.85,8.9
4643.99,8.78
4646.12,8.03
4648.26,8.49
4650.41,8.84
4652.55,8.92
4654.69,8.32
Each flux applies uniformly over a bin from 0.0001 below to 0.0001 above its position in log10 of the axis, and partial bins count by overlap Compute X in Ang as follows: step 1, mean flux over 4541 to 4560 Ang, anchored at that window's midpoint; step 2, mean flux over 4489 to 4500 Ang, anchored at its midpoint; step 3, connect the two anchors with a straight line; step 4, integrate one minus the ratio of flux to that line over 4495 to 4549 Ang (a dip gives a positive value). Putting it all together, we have 2.3 Ang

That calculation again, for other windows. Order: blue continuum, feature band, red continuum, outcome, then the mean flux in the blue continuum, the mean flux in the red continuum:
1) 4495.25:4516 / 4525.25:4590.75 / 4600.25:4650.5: 2.4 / 8.35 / 8.44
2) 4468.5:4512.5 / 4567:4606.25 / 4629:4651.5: 1.2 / 8.14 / 8.58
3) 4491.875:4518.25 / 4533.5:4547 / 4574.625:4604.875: 0.3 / 8.32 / 8.12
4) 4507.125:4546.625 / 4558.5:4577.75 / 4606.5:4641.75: -1.0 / 8.01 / 8.54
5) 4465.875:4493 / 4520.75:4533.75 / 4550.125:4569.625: 1.4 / 7.94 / 8.58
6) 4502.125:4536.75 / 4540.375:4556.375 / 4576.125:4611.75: -0.2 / 7.83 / 8.12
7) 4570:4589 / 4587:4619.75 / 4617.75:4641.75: 0.9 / 8.19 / 8.62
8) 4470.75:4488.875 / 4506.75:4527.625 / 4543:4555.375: -1.0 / 7.87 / 7.84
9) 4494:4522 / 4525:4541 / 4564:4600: 2.0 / 8.33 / 8.34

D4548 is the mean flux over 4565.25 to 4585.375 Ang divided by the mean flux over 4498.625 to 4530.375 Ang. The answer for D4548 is 1.1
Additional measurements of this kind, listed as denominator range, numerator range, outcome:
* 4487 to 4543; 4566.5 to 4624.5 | 1.03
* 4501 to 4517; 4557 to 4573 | 1.04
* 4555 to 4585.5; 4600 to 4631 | 0.98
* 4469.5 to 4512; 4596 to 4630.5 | 1.03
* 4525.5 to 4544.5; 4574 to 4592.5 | 1.08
